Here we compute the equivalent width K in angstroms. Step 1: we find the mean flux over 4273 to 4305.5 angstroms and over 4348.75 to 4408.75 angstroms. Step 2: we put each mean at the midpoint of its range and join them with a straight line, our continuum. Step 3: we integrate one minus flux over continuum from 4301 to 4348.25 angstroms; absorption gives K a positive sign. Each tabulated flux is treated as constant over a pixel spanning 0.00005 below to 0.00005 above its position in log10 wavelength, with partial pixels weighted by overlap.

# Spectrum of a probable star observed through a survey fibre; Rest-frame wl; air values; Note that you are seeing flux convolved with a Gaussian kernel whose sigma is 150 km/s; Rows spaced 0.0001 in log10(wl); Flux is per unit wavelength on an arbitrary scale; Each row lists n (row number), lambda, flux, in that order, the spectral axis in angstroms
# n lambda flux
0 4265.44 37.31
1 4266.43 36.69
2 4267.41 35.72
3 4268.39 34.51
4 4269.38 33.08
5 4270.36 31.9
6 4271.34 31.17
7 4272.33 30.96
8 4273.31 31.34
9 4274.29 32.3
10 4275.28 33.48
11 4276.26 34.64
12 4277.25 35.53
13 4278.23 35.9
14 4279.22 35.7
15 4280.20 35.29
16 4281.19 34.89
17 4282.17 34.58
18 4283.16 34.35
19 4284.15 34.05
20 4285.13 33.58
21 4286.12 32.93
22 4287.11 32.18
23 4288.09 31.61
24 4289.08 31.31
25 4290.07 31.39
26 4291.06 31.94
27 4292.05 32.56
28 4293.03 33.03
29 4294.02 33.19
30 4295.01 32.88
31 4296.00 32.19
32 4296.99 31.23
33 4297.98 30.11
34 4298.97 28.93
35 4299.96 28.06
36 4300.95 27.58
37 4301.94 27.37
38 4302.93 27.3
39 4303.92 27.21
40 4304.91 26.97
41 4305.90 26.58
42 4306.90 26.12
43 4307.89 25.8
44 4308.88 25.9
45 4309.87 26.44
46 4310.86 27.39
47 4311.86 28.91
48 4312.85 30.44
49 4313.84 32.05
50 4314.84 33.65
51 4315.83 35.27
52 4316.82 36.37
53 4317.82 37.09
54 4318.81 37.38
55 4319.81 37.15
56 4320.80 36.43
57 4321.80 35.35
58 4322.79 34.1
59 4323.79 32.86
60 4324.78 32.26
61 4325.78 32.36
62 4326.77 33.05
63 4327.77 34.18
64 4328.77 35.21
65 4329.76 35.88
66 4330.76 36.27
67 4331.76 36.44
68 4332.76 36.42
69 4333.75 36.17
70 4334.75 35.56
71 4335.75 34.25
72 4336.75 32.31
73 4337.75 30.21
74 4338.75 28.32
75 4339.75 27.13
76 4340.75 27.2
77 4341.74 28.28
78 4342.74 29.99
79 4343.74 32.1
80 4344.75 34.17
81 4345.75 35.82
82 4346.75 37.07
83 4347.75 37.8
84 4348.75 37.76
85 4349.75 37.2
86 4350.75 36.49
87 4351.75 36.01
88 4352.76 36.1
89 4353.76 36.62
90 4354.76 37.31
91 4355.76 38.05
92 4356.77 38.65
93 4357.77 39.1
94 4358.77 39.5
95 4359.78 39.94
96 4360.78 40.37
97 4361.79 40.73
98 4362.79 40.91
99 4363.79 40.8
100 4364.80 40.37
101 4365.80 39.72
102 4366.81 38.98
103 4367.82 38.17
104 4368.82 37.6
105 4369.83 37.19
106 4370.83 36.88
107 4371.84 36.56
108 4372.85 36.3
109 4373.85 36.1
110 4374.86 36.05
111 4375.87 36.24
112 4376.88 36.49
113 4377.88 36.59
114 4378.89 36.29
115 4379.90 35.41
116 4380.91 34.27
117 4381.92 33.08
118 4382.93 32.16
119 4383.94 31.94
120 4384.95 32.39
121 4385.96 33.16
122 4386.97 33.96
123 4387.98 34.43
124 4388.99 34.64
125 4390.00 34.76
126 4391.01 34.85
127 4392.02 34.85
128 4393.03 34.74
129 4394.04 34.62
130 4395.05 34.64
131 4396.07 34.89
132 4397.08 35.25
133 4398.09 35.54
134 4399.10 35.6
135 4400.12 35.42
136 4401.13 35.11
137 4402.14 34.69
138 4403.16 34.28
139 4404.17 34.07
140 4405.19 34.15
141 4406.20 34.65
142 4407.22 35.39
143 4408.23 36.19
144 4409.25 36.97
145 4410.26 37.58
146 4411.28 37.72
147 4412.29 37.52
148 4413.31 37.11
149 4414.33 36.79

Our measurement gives 2.15 angstroms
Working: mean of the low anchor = 32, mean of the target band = 32.1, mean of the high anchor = 36.2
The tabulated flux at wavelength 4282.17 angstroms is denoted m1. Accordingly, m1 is 34.58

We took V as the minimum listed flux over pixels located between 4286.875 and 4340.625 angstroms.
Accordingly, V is 25.8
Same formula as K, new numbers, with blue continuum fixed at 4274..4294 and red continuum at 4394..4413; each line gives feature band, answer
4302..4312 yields 2.10 angstroms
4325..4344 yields 0.93 angstroms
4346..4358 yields -0.90 angstroms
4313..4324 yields -0.33 angstroms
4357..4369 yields -1.67 angstroms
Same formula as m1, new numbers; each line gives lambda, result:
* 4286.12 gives 32.93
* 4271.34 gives 31.17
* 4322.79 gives 34.1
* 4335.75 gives 34.25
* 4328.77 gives 35.21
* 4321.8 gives 35.35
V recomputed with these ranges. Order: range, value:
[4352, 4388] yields 31.94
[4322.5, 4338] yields 30.21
